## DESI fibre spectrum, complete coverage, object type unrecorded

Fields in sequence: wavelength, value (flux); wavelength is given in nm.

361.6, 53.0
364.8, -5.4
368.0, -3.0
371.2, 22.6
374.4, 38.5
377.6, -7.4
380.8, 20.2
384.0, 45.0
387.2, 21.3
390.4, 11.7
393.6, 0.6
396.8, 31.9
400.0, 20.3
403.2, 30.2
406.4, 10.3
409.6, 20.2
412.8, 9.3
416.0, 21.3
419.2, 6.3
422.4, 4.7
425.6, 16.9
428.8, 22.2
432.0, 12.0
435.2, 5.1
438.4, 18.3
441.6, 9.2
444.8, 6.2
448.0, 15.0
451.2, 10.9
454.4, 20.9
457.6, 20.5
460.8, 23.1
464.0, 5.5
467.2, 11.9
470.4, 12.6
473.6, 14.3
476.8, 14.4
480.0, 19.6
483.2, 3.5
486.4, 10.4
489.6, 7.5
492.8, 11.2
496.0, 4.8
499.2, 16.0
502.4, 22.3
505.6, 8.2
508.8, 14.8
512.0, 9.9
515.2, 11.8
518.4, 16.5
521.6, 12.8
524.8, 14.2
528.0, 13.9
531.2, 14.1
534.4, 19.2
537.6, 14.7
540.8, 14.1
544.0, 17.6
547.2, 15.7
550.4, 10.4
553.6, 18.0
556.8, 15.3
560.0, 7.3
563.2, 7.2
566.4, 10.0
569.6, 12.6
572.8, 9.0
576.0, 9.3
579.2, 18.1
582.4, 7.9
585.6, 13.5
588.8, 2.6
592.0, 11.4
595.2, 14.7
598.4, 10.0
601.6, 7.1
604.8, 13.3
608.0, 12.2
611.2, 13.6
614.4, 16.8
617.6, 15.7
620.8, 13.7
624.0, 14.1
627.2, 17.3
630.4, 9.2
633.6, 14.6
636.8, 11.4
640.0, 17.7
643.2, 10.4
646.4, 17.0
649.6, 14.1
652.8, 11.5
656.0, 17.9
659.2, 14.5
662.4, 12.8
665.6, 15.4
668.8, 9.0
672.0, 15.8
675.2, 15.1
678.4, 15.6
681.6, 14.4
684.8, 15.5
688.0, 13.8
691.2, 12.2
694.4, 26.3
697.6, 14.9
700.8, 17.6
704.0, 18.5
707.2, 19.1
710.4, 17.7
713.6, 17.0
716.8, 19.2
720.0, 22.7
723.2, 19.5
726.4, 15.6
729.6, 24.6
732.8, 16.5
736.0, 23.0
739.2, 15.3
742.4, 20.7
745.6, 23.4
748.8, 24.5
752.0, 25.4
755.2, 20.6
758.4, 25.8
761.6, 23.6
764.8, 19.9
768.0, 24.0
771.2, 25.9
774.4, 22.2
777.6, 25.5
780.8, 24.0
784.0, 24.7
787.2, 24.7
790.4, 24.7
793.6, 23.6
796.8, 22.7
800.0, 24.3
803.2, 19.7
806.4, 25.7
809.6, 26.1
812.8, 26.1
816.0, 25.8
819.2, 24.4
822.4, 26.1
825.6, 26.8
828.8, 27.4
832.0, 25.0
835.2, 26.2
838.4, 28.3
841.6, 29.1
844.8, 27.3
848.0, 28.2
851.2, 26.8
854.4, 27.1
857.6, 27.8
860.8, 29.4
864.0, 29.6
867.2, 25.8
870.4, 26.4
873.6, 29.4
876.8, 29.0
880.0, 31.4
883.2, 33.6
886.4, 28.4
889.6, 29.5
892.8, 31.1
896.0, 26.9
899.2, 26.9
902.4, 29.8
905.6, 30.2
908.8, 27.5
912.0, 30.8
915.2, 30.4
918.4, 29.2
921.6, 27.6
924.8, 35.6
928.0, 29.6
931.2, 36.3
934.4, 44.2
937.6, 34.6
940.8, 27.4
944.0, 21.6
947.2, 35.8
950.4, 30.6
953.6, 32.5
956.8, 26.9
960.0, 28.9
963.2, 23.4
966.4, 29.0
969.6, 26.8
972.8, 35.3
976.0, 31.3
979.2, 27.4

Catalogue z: 0.864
